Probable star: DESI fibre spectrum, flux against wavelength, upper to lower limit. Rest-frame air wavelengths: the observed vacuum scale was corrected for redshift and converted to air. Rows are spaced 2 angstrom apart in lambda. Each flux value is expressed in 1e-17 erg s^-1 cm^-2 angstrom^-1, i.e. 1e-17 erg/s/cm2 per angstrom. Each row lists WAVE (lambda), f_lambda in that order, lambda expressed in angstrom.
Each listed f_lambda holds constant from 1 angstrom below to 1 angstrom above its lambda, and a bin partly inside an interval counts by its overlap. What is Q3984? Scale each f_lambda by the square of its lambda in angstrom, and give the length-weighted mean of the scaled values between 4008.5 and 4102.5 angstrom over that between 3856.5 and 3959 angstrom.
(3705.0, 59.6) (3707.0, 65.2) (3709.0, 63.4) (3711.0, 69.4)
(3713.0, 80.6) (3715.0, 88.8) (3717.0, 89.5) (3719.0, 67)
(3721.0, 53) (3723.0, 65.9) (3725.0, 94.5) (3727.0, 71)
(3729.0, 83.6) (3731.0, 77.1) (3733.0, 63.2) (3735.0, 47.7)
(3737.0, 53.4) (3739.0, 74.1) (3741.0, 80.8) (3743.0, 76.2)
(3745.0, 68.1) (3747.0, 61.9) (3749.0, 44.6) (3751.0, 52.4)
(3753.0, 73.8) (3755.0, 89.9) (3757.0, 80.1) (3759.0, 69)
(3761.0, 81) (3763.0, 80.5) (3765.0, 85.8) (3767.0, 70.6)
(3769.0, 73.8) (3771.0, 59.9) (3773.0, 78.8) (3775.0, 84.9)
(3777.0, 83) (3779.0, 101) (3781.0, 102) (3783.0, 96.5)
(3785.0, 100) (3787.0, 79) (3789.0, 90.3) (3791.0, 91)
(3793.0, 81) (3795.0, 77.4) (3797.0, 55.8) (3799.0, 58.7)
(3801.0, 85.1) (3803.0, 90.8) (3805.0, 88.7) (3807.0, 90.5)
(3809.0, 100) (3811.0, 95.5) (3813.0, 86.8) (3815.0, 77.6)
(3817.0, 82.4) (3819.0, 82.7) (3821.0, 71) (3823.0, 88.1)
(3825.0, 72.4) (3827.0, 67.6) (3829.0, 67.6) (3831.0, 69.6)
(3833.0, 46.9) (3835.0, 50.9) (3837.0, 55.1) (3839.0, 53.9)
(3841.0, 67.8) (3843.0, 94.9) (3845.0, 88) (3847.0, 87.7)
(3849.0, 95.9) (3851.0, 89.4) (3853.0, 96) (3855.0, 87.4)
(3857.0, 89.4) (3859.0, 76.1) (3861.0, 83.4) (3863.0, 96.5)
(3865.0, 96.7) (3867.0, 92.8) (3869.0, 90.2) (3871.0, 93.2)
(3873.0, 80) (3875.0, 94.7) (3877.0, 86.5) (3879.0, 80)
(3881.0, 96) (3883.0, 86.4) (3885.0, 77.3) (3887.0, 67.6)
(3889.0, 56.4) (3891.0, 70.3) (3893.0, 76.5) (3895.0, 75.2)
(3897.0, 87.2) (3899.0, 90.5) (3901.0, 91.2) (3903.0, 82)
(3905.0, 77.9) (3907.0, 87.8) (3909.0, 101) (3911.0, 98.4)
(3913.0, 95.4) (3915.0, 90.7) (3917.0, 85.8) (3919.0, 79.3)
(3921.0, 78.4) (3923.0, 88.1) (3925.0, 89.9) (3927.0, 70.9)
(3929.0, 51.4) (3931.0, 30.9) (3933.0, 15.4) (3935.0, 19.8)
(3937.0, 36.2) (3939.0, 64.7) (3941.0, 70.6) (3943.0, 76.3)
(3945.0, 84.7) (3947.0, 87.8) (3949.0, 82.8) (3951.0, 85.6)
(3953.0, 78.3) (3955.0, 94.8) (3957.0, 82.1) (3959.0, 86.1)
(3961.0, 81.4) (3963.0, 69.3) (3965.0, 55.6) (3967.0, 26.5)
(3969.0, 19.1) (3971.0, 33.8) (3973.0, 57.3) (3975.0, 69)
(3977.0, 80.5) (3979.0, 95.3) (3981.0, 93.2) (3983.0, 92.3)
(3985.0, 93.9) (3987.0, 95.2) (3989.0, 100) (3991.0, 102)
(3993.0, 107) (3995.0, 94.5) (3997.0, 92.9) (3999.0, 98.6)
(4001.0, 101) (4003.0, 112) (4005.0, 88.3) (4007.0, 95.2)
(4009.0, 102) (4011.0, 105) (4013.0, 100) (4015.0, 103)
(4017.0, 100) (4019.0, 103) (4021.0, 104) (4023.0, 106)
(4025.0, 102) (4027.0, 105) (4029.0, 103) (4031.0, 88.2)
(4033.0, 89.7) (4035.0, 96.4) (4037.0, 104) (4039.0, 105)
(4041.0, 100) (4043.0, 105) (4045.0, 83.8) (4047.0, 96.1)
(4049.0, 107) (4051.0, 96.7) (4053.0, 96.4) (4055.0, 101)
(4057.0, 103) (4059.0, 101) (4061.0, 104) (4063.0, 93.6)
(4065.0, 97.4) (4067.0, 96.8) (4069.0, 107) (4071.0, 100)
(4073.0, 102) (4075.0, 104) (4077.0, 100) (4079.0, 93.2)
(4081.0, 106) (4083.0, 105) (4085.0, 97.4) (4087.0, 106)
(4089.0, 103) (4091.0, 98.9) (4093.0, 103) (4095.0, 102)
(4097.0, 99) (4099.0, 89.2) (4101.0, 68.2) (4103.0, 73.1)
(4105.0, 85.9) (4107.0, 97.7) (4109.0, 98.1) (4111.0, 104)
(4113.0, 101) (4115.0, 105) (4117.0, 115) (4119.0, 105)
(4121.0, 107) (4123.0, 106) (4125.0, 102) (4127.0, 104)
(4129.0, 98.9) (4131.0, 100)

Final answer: 1.4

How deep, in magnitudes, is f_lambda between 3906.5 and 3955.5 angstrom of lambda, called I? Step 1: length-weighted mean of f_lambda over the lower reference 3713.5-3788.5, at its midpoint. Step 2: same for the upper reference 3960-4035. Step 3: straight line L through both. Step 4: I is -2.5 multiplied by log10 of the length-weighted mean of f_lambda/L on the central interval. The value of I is 0.158 mag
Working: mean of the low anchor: 75.9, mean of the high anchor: 88.3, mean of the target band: 73.4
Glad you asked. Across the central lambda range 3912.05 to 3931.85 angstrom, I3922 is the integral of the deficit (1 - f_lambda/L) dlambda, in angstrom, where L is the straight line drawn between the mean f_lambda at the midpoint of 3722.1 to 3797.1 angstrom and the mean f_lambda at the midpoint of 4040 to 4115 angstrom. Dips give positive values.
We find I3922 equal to 2.5 angstrom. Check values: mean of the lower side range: 76.6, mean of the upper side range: 98.1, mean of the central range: 76.4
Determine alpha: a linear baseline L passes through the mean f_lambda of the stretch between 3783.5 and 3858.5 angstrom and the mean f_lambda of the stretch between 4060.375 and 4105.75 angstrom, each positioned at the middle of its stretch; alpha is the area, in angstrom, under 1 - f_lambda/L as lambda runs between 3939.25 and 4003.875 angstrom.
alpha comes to 6.43 angstrom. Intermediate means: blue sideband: 79.9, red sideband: 97.2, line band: 81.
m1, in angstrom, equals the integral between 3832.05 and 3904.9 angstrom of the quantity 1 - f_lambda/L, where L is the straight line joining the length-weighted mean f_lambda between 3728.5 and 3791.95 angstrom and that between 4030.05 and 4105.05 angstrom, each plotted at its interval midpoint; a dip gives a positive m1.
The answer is 2.4 angstrom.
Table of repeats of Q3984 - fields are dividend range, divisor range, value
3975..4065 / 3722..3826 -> 1.43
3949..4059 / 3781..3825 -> 1.19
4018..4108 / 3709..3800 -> 1.52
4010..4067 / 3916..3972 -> 1.61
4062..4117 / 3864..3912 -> 1.28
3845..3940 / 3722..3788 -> 1.12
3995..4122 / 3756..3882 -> 1.37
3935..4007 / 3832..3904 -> 1.02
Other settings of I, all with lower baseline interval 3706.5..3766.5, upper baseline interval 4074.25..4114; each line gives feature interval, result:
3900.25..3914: -0.09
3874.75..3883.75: -0.08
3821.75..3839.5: 0.22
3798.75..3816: -0.14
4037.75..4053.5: -0.06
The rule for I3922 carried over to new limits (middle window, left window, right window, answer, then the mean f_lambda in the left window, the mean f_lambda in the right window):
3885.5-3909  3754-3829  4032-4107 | 2.4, 82.2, 97.8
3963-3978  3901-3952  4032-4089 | 5.9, 73.6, 100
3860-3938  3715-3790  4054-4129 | 7.0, 76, 99.6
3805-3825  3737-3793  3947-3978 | -2.6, 78.4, 67.5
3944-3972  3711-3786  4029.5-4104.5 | 6.5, 75.7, 97.8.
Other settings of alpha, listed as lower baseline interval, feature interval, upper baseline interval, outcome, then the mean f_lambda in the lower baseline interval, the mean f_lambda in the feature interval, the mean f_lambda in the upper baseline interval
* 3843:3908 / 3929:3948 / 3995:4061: 7.81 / 85.3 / 53.9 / 99.8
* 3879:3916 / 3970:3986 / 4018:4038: 2.90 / 83.7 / 76.9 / 100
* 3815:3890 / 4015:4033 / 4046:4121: -1.28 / 79.9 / 101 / 99.1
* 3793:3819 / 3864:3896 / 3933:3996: -1.66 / 82.4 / 82.5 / 73.8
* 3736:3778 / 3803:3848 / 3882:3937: -2.27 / 72.5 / 76.9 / 74.2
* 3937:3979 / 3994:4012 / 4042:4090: -3.67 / 69.1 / 98.8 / 100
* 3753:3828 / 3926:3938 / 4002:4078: 7.14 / 82.3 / 37.4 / 100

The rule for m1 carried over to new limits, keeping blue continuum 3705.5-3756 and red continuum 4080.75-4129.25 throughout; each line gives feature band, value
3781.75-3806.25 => -2.67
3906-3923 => -1.05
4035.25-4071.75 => -1.80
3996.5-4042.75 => -3.93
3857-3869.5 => -1.38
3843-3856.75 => -2.02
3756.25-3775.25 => -0.85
